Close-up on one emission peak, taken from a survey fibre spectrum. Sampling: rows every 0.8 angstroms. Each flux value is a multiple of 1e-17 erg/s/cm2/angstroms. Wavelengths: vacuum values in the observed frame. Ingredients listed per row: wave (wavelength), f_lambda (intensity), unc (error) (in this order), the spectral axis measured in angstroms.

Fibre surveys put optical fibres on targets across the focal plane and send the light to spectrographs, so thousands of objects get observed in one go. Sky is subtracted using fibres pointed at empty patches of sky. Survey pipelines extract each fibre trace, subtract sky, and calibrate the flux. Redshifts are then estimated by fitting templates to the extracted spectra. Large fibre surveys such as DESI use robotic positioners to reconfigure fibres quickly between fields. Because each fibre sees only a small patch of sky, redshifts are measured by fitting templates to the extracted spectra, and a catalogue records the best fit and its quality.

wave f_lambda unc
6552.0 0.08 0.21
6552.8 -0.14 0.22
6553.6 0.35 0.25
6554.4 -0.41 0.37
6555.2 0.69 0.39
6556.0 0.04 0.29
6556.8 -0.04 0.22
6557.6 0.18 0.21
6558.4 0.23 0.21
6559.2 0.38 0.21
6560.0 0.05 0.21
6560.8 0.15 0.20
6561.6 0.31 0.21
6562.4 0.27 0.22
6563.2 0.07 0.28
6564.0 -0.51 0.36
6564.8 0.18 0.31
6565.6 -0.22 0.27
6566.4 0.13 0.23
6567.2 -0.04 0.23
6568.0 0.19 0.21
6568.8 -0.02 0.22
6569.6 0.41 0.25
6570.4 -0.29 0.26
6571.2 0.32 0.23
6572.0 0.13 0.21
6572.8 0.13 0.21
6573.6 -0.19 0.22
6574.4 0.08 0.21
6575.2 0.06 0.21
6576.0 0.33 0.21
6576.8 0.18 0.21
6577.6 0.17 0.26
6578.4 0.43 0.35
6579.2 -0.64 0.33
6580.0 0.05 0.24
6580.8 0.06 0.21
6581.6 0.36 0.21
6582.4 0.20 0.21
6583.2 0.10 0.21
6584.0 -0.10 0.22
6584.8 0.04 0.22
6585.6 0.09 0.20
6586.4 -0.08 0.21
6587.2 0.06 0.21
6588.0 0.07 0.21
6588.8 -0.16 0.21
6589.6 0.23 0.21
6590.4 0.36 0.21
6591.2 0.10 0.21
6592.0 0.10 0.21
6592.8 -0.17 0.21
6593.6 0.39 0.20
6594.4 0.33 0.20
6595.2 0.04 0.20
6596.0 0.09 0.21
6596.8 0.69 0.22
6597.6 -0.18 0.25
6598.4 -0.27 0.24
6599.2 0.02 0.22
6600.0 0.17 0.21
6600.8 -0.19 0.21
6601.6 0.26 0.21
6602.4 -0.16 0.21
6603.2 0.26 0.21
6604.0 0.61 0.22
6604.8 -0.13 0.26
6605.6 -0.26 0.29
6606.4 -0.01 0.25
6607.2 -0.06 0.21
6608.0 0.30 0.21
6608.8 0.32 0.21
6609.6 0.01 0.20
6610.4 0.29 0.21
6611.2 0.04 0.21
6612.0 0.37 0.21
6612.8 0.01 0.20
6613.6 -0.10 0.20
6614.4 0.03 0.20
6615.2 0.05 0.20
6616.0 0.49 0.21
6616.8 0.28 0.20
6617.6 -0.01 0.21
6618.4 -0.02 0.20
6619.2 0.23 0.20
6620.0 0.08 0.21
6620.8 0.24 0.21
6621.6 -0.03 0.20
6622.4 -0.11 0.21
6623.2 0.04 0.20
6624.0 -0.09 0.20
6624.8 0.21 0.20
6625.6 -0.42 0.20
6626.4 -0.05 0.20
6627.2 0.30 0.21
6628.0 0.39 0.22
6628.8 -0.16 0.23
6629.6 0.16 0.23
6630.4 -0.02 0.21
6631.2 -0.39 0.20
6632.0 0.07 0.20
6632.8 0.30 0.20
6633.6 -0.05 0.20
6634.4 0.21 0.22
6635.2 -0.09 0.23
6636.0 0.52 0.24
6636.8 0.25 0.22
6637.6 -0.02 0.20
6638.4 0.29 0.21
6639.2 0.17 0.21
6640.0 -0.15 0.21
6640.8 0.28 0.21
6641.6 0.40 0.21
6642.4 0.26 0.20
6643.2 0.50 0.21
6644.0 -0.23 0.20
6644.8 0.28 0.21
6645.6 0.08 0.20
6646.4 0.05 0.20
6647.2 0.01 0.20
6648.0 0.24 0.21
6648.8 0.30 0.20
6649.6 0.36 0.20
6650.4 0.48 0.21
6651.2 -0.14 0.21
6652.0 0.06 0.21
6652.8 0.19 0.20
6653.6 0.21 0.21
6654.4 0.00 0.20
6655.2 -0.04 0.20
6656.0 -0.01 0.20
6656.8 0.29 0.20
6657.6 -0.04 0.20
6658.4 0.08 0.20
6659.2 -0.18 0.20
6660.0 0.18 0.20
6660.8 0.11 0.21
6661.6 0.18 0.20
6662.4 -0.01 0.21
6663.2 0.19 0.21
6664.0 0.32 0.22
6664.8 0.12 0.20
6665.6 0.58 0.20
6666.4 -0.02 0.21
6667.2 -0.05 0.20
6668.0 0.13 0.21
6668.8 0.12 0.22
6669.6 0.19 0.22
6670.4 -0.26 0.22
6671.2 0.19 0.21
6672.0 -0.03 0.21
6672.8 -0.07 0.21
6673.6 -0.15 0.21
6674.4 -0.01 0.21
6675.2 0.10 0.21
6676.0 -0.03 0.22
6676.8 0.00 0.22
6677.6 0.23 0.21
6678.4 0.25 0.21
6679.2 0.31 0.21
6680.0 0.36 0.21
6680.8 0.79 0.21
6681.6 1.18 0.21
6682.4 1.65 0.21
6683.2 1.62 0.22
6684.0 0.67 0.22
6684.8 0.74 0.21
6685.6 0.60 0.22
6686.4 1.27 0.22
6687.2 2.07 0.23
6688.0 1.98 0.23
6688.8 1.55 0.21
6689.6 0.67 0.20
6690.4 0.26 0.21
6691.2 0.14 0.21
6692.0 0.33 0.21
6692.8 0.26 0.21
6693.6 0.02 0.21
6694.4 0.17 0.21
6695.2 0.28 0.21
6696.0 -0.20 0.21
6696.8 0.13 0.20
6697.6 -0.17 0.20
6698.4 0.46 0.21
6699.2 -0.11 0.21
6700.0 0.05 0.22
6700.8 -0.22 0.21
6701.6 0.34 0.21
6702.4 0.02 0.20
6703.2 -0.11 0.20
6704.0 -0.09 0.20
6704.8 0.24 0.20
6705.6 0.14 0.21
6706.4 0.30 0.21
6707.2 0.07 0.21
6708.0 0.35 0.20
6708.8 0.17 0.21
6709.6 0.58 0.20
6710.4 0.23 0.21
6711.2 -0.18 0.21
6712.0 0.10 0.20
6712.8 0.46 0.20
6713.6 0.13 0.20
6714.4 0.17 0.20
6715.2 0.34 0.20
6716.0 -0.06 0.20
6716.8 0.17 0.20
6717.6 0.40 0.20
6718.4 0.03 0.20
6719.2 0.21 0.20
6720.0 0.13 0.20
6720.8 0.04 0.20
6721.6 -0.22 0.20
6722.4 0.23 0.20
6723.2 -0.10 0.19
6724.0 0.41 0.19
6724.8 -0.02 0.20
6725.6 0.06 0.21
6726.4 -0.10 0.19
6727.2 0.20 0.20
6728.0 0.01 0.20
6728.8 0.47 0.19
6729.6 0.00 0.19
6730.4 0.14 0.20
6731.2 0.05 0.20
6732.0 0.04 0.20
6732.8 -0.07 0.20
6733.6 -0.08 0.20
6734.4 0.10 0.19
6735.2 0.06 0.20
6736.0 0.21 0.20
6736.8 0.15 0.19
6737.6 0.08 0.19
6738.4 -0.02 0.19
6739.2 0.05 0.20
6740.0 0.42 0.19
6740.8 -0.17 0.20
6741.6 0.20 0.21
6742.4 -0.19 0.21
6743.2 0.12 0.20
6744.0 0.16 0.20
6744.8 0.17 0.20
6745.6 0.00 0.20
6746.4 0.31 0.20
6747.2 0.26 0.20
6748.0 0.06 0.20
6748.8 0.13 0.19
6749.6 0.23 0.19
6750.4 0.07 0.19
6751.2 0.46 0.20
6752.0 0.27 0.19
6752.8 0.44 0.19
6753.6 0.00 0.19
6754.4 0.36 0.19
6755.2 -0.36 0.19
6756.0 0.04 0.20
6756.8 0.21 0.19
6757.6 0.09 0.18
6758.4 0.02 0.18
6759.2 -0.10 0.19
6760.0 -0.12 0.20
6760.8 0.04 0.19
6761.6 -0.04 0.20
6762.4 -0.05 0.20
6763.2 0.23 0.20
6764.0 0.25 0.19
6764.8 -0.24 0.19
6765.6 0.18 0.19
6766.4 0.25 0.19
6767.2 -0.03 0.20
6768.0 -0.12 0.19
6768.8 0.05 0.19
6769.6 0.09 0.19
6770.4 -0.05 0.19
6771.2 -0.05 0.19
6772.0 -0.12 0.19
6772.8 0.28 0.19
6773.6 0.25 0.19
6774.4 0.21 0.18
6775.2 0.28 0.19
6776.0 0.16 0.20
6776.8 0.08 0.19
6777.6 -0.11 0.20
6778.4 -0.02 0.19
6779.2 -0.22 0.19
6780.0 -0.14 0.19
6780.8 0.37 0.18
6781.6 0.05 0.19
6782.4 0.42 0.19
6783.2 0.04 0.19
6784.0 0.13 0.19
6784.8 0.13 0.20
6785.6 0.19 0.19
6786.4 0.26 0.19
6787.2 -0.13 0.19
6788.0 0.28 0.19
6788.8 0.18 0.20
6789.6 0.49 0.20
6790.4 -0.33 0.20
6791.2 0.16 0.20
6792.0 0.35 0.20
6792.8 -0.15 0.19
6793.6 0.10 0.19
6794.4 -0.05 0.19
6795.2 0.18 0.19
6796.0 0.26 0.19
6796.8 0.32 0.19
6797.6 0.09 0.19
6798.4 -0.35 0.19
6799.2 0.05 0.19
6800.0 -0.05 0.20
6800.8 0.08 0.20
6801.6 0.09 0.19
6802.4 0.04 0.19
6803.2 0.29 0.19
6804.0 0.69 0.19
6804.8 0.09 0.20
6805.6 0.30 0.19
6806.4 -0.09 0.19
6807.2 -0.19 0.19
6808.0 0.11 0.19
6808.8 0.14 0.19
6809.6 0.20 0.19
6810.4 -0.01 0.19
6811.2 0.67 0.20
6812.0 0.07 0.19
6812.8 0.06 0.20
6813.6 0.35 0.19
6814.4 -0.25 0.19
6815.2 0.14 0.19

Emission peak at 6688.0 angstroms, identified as [O II] 3727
